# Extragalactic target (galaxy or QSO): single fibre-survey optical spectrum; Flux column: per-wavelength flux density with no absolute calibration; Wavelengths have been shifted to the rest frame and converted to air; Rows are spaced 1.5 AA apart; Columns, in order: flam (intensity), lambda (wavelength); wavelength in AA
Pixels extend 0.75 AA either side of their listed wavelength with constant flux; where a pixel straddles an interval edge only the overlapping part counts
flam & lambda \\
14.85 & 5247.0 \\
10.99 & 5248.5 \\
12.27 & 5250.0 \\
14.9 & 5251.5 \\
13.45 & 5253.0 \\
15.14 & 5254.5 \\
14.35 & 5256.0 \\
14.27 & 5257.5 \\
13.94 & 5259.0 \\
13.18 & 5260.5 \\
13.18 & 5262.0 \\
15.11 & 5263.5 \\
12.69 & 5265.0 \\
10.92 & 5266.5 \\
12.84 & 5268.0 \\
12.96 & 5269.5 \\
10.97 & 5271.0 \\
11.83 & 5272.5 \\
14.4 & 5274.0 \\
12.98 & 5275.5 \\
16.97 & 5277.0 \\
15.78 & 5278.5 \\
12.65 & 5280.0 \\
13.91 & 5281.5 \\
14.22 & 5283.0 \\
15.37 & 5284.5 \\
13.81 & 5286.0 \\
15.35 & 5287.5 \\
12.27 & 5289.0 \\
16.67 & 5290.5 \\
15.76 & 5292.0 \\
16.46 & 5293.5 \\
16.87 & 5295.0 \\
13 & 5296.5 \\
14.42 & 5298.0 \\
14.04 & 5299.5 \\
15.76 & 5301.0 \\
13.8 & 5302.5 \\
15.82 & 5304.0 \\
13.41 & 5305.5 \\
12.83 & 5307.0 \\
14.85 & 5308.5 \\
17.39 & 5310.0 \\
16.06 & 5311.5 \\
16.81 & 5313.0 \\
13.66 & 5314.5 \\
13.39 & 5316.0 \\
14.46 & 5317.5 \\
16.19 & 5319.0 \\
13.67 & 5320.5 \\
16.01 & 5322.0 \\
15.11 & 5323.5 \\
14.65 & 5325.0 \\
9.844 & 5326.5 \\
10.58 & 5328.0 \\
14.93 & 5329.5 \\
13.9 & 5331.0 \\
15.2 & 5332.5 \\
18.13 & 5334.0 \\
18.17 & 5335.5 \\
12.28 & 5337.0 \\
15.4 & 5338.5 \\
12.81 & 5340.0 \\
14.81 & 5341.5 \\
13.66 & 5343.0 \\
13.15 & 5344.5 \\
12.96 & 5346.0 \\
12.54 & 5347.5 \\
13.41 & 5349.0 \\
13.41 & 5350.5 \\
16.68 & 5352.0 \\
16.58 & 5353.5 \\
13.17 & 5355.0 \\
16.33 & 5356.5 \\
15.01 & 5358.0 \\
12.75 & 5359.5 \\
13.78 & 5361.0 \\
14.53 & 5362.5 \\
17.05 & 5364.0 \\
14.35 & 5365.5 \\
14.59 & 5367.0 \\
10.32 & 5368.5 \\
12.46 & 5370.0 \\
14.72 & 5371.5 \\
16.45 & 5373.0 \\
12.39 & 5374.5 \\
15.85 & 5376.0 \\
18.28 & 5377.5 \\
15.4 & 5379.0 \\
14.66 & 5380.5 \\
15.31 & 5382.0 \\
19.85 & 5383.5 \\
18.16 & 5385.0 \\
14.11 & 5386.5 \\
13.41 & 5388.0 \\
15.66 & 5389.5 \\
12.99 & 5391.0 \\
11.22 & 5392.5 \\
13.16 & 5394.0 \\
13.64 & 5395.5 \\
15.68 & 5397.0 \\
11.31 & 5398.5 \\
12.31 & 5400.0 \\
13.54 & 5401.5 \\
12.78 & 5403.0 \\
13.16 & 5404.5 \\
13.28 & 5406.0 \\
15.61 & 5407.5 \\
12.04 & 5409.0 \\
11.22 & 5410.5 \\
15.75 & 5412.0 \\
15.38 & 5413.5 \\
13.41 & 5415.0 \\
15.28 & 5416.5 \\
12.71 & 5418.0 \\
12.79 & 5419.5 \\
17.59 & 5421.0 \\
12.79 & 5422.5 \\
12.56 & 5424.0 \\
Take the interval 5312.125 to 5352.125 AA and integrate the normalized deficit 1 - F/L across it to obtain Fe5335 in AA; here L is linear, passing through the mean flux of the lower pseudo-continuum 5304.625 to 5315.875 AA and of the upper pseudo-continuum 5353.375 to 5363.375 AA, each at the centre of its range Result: 1.3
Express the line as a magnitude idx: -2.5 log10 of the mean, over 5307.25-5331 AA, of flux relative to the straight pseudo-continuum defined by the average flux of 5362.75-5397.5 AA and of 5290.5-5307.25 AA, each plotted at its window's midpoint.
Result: 0.03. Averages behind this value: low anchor 14.9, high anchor 14.8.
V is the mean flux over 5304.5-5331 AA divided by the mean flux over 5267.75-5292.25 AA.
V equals 1.02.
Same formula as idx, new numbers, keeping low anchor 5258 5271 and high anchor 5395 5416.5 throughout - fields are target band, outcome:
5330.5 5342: -0.140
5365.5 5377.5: -0.056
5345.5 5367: -0.087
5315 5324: -0.120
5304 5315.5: -0.142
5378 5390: -0.177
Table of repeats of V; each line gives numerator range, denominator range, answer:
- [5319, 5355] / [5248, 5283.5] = 1.06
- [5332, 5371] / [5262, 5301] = 1.02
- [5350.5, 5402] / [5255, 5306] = 1.03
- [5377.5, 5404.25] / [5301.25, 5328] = 0.99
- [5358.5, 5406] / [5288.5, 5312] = 0.95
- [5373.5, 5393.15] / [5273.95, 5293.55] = 1.03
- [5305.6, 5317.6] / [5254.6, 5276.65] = 1.12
